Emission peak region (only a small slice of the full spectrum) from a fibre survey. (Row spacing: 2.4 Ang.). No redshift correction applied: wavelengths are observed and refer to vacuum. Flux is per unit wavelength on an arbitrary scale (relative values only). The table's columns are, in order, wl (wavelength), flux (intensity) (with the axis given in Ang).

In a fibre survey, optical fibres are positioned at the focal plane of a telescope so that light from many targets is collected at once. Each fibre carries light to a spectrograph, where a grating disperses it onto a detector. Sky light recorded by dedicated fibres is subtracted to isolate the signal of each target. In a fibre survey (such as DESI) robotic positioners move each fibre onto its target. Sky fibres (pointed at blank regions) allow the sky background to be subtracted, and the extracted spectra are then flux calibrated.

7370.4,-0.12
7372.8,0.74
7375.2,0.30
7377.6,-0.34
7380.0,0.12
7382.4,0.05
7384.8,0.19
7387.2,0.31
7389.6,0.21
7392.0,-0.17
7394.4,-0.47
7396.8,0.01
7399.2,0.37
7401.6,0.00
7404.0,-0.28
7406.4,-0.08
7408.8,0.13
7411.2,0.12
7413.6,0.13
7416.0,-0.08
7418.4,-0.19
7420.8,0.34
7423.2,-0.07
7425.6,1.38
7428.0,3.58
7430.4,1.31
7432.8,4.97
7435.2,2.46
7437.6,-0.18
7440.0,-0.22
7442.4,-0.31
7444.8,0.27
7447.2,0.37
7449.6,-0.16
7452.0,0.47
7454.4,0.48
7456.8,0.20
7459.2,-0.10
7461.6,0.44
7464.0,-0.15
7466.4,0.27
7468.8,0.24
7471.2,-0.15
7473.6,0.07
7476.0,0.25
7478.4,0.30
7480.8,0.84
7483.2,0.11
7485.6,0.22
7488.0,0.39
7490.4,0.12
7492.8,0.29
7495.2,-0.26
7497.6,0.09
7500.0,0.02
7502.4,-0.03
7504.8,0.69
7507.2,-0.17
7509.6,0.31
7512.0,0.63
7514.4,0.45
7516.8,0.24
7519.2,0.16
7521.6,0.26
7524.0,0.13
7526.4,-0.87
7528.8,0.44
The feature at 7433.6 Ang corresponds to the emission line [O II]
